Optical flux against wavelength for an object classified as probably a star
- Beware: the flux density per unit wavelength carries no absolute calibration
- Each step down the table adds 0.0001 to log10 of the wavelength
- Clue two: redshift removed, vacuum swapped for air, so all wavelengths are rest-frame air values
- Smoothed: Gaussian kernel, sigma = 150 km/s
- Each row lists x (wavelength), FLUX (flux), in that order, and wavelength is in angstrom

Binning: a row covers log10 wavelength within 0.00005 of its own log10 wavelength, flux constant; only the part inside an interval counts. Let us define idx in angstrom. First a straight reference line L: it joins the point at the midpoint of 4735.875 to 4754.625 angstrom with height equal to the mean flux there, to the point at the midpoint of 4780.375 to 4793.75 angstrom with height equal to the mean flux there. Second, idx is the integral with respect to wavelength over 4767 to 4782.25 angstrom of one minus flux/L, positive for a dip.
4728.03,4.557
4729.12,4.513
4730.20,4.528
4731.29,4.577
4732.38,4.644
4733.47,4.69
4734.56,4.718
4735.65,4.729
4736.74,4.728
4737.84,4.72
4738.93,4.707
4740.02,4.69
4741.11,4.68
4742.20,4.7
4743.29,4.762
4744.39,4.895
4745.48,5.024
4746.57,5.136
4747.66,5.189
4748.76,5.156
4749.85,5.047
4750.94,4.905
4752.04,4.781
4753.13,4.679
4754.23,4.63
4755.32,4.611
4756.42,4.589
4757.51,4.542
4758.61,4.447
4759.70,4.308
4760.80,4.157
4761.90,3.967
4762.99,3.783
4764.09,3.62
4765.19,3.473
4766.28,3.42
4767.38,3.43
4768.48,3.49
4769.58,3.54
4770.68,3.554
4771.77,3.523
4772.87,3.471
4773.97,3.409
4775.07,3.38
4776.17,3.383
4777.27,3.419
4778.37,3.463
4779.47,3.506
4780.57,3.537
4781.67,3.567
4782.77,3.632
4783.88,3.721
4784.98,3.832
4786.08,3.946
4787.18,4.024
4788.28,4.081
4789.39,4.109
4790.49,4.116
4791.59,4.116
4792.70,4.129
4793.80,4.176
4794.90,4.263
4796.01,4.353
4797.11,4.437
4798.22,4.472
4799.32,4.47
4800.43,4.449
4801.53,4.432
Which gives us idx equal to 2.6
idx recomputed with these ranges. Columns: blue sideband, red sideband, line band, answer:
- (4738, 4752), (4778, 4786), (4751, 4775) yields 1.8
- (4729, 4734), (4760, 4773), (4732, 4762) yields -4.0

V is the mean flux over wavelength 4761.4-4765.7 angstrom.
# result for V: 3.71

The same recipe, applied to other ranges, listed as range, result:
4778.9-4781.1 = 3.52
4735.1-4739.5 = 4.71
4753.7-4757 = 4.62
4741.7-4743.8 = 4.74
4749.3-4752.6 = 4.92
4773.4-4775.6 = 3.39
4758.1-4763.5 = 4.14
